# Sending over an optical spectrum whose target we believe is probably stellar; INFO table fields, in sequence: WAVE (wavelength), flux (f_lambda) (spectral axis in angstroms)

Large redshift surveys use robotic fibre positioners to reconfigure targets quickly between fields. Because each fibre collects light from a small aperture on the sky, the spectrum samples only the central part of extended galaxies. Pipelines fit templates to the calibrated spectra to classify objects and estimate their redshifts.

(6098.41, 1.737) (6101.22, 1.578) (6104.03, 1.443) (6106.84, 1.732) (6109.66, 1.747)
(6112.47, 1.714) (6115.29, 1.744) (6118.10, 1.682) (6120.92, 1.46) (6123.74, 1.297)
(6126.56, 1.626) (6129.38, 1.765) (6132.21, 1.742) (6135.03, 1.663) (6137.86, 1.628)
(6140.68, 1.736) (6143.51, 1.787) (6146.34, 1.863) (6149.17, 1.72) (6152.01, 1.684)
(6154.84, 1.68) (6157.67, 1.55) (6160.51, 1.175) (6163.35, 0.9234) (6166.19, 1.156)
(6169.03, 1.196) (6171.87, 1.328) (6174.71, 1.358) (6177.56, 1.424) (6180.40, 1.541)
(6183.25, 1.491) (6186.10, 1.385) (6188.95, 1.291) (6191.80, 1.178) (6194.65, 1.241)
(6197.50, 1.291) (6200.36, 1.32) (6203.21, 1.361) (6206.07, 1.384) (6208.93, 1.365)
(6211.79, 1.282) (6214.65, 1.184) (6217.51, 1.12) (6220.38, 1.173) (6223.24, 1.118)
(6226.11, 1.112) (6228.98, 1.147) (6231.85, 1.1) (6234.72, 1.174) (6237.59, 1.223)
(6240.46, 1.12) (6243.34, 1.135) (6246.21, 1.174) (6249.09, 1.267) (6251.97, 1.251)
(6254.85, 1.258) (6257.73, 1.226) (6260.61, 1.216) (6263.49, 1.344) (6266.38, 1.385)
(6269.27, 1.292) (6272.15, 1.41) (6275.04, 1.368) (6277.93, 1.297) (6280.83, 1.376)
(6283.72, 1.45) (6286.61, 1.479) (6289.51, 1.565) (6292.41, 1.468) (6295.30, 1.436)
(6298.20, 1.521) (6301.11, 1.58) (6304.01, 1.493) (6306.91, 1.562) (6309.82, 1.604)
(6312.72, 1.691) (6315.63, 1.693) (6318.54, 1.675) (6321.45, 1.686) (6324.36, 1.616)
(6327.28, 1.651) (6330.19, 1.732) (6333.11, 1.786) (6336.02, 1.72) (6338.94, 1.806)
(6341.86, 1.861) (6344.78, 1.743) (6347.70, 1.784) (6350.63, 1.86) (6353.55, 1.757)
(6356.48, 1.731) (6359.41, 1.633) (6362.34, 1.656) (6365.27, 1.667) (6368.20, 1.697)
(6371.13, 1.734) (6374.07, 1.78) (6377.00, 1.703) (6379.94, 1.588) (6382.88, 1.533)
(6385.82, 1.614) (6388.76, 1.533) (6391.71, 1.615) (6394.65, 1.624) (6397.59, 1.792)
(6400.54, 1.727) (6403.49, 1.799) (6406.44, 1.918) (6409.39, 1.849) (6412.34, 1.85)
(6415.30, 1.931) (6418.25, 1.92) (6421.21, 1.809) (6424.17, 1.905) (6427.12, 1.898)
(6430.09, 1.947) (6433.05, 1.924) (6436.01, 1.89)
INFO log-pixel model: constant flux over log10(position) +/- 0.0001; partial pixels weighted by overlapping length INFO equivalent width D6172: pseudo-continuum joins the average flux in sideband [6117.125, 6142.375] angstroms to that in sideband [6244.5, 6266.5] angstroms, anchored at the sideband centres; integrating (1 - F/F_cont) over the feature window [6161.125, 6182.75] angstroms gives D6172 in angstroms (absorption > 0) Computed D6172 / 3.1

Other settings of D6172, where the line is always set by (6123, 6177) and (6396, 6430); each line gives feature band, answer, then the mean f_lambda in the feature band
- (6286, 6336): 3.5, 1.61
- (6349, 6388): 2.5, 1.69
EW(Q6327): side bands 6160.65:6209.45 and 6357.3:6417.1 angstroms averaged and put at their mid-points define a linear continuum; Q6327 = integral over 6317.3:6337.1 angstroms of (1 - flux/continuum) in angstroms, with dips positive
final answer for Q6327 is -1.28 angstroms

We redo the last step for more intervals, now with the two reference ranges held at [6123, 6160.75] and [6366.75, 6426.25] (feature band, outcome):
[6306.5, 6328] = 0.9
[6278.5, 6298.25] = 2.9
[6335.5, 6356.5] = -0.7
